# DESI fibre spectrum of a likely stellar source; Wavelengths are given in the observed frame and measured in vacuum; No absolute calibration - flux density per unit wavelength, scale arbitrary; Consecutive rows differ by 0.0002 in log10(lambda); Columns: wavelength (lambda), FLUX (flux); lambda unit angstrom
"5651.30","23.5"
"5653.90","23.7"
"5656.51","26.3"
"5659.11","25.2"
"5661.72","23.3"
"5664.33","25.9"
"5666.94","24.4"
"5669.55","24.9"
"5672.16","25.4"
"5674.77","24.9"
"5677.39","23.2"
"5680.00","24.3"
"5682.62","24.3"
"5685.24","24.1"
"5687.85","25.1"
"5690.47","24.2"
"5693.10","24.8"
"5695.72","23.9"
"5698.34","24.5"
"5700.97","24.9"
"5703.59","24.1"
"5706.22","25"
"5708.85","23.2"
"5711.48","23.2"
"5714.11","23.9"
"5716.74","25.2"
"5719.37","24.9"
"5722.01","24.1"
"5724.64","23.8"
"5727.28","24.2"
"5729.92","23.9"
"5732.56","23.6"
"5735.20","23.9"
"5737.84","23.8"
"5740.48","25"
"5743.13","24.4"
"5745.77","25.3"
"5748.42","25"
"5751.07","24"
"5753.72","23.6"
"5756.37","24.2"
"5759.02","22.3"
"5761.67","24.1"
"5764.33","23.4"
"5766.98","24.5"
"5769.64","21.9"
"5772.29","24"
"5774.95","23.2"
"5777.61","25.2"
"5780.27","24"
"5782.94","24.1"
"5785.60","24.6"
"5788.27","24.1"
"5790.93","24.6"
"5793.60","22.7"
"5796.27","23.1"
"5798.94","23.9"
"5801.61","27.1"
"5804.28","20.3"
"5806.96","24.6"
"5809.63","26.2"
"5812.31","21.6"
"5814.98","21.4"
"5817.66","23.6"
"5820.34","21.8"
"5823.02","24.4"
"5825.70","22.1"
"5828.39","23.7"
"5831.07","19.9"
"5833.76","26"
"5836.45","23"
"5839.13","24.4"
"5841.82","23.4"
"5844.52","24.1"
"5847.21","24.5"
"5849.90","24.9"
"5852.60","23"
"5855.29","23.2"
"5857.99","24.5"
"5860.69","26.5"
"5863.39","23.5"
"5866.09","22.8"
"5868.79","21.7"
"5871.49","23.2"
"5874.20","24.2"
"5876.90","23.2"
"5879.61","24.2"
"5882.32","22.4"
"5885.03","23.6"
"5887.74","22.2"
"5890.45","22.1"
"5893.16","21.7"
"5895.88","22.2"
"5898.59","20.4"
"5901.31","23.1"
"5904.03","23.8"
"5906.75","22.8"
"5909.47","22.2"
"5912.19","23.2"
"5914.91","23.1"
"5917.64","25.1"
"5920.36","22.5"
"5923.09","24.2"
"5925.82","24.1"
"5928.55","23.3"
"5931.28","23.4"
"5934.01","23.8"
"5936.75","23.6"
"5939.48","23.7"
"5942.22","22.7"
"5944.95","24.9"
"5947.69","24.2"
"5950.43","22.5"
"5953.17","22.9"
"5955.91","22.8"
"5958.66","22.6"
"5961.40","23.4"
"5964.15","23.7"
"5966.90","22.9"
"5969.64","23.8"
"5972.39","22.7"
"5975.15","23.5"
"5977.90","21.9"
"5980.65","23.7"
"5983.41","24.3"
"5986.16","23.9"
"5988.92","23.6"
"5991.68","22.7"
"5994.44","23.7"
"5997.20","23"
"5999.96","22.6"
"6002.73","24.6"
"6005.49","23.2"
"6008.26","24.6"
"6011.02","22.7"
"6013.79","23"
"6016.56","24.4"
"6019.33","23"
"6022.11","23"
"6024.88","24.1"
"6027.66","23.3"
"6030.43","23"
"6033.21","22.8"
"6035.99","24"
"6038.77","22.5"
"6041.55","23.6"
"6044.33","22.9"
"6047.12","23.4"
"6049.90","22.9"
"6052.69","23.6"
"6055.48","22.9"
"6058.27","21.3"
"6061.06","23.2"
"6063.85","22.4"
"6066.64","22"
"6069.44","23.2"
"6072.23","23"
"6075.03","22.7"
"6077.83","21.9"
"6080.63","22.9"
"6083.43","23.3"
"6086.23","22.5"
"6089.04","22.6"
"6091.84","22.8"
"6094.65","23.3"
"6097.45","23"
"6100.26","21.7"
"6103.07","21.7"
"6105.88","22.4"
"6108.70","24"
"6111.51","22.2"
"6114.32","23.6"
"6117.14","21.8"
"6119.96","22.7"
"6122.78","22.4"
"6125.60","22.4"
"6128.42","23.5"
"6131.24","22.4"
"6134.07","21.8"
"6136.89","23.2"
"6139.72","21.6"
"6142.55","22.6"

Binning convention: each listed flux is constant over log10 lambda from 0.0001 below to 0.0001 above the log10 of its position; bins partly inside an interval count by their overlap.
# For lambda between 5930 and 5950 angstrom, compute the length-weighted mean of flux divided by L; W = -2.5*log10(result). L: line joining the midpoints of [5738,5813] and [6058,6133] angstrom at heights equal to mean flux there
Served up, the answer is -0.02 mag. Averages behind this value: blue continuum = 24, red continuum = 22.6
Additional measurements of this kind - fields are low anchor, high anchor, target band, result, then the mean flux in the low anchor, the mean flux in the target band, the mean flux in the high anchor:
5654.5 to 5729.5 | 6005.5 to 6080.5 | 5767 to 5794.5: 0.01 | 24.5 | 23.9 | 23.1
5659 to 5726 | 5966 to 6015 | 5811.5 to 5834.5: 0.06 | 24.4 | 22.7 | 23.4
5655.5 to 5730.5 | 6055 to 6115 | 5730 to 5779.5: 0.01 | 24.4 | 24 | 22.7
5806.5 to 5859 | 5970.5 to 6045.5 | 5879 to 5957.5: 0.01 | 23.5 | 23.1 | 23.3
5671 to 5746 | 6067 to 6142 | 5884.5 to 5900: 0.07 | 24.3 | 22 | 22.6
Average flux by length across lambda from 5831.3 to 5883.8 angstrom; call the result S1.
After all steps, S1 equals 23.7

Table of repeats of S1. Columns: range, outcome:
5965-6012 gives 23.4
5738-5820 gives 23.8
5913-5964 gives 23.5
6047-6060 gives 22.8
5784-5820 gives 23.6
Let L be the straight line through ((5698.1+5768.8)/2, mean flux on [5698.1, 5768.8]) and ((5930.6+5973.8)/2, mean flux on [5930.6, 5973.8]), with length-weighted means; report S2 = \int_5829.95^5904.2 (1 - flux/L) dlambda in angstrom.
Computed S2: 1.2 angstrom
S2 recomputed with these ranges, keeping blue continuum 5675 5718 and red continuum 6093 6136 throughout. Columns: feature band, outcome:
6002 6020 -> -0.5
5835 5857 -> -0.2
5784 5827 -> 0.6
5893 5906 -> 0.6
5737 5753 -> -0.3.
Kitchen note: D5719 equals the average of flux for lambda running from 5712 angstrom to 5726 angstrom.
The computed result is 24.3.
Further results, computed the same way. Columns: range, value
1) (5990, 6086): 23.1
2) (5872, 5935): 23.1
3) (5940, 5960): 23.2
